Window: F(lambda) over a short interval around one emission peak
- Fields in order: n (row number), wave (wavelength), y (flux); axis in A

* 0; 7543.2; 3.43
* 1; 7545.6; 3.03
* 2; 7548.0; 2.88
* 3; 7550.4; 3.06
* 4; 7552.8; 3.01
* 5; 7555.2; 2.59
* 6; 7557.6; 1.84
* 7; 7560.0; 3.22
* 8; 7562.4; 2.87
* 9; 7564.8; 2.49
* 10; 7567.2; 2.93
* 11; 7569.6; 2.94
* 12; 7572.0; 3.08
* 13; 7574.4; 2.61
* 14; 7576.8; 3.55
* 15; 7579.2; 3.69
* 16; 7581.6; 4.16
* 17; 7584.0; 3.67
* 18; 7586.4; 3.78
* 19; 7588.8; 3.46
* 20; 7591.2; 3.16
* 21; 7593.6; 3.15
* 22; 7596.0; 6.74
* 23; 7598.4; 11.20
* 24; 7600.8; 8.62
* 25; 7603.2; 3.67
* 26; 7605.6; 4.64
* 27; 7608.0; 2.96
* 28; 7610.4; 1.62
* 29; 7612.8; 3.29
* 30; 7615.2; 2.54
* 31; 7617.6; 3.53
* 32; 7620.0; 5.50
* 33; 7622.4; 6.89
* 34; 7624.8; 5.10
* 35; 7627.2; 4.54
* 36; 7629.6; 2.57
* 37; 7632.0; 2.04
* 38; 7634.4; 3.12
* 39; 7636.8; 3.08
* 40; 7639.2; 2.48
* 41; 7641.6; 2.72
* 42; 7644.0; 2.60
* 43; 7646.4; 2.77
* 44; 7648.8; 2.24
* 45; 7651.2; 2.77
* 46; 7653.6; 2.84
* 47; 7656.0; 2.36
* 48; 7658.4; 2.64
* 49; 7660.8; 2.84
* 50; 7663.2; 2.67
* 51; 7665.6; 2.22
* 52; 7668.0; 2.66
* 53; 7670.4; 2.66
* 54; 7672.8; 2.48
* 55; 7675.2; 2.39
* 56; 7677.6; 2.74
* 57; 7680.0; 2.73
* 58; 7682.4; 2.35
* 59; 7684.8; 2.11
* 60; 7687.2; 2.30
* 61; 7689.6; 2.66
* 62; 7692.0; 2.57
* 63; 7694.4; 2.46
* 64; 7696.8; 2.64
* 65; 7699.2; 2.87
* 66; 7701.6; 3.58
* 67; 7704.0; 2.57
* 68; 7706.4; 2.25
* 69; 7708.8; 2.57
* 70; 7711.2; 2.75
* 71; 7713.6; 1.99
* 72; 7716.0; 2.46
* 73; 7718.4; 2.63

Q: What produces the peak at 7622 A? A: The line [N II]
